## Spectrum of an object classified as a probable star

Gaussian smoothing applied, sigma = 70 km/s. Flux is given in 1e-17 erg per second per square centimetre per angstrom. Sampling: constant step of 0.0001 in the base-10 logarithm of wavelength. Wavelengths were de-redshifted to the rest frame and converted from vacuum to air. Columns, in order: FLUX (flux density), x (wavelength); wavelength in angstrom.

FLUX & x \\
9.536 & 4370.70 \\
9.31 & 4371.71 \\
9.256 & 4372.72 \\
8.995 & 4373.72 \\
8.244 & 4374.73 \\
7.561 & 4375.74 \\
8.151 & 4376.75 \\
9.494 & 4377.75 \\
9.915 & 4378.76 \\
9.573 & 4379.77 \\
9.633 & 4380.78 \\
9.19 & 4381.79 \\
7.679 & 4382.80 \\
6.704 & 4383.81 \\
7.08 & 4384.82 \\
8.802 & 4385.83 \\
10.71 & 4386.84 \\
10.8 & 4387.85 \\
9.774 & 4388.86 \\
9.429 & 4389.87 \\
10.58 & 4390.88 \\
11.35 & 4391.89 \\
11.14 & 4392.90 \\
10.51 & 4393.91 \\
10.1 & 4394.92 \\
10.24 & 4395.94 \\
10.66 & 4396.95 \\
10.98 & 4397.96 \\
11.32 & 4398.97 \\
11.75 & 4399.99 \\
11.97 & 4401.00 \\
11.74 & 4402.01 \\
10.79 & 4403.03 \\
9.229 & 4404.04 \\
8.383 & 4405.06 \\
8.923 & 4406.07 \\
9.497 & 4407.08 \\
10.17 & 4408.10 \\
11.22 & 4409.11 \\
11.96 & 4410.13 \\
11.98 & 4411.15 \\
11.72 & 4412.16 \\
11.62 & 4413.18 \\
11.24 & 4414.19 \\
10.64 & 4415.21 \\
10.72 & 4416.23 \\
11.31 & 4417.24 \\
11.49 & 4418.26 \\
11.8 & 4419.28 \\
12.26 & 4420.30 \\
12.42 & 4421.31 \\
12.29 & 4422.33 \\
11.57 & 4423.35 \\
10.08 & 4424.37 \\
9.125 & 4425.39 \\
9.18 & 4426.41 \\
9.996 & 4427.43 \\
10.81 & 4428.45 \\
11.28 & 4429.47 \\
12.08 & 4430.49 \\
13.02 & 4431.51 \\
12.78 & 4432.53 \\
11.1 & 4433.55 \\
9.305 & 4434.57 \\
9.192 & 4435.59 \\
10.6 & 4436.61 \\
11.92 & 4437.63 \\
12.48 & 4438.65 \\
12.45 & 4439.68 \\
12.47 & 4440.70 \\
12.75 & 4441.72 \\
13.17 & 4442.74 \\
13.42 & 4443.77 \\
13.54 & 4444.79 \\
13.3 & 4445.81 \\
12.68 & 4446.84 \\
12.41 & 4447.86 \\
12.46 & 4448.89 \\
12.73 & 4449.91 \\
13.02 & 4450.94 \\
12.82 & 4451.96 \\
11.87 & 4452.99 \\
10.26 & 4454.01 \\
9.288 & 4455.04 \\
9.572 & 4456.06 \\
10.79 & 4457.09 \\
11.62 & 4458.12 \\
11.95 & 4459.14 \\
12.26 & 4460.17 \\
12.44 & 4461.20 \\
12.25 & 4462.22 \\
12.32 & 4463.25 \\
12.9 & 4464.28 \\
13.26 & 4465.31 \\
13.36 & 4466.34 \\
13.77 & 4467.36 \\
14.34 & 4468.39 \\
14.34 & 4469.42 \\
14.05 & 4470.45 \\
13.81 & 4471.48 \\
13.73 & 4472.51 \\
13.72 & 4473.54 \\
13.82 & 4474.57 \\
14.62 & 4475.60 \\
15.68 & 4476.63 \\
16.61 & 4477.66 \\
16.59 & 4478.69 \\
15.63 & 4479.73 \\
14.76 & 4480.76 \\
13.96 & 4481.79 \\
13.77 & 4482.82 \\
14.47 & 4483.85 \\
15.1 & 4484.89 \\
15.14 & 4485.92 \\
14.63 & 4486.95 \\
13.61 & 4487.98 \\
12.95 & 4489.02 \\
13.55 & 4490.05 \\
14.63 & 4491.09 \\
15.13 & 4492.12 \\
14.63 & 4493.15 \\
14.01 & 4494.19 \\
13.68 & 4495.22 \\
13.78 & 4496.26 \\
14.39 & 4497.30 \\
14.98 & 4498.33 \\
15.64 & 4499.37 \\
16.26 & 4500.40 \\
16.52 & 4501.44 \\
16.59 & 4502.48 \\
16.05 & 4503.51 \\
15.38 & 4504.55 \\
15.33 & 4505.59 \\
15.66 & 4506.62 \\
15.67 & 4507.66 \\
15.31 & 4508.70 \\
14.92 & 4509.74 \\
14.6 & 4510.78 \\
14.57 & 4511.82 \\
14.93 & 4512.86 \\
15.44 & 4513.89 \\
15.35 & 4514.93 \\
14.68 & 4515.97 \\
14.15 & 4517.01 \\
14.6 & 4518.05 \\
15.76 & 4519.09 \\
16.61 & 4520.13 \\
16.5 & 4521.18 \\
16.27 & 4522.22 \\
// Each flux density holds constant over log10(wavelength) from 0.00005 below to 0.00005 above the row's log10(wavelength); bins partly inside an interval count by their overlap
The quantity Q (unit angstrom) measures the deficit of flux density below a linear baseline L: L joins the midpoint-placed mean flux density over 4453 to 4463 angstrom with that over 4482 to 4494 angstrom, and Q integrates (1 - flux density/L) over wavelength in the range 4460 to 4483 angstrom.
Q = -2.6 angstrom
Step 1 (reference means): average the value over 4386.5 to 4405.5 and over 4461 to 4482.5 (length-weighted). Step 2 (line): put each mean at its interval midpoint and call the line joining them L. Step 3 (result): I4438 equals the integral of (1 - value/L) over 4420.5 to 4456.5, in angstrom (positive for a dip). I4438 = 2.6 angstrom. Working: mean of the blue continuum 10.6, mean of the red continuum 14.1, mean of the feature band 11.7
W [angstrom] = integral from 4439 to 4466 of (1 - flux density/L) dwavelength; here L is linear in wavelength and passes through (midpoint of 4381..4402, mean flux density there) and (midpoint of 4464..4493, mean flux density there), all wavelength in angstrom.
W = 1.71 angstrom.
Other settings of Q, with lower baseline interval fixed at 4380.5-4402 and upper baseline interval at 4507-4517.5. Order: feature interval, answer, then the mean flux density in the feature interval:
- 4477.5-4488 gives -0.9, 14.9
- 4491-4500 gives -0.2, 14.6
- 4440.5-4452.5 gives -0.6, 12.9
